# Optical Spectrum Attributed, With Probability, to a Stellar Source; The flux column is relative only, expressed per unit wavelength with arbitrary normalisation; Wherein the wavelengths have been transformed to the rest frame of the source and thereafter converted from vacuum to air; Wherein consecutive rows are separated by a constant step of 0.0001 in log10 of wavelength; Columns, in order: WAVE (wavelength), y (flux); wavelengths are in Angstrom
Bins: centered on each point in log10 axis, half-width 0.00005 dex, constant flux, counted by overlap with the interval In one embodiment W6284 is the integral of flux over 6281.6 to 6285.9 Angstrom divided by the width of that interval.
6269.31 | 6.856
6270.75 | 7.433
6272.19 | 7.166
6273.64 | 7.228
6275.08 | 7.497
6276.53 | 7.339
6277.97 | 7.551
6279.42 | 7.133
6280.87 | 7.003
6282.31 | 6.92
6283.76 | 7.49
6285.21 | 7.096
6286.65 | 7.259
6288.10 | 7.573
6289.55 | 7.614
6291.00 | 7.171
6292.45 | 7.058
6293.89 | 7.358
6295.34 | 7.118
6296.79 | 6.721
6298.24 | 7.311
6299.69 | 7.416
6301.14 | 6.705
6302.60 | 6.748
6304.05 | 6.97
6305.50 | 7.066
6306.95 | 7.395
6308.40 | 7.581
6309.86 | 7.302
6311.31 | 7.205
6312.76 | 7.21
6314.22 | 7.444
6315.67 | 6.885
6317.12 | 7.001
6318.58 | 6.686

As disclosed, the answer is 7.16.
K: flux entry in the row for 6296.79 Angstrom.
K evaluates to 6.721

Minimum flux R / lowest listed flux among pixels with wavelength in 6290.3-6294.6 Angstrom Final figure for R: 7.058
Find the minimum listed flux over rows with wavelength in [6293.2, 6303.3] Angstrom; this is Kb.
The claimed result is 6.705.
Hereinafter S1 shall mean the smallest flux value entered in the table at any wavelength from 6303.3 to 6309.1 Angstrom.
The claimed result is 6.97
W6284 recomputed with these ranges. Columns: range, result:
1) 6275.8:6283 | 7.19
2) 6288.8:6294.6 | 7.31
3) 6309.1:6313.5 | 7.23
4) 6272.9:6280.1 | 7.35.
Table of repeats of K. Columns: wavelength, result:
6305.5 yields 7.066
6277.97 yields 7.551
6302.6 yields 6.748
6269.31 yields 6.856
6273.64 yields 7.228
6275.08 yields 7.497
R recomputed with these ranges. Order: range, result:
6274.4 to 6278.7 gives 7.339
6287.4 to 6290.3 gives 7.573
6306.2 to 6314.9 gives 7.205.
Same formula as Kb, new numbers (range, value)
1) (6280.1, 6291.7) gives 6.92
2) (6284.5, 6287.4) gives 7.096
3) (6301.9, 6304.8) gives 6.748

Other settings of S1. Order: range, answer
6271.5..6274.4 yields 7.166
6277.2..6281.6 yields 7.003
